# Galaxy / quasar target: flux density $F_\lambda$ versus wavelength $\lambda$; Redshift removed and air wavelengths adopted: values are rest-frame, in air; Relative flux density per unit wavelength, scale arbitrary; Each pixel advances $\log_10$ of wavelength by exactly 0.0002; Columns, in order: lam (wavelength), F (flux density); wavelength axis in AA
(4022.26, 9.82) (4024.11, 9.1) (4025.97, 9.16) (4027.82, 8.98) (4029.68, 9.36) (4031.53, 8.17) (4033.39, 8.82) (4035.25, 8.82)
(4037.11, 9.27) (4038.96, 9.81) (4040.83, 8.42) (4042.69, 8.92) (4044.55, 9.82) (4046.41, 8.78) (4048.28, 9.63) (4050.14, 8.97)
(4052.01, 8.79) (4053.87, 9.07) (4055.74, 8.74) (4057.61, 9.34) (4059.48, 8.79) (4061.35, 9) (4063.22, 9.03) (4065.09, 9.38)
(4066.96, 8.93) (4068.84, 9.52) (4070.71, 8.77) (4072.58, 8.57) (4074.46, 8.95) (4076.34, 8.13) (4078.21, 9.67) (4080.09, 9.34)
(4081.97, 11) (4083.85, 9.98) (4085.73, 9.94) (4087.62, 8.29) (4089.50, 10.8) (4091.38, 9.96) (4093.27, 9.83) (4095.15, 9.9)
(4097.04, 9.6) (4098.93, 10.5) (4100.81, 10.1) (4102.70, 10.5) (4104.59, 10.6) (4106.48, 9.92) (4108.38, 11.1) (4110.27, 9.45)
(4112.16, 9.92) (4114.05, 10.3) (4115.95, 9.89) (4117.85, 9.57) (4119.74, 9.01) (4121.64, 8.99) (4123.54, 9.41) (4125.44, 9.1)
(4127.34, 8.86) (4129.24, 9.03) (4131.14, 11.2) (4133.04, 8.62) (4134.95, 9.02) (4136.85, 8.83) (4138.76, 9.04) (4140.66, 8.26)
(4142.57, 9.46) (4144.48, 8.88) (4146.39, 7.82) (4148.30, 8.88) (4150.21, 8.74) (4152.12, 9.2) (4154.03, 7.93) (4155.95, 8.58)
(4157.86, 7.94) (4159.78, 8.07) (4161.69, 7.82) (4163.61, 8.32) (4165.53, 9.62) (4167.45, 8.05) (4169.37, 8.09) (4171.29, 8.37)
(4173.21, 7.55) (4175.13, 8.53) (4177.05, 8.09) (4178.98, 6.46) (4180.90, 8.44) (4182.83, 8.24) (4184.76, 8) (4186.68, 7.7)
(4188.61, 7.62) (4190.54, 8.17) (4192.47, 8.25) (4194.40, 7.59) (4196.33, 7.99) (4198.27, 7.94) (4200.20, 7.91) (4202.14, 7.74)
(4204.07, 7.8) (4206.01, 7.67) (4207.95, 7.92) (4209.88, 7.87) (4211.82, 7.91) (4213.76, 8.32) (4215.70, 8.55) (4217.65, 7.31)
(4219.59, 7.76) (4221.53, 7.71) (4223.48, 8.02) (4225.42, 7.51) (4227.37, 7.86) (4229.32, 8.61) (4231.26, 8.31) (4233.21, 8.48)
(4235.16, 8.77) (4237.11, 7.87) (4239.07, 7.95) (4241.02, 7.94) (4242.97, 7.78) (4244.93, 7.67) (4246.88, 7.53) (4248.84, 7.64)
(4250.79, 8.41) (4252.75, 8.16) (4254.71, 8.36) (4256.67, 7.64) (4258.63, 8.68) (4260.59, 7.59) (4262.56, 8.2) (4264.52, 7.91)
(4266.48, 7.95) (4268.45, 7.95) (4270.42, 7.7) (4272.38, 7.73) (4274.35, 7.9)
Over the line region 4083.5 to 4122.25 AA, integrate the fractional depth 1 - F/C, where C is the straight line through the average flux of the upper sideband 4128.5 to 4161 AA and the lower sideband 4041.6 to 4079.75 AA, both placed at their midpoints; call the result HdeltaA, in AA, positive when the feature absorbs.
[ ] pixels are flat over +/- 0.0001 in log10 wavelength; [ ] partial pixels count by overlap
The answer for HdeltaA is -4.4 AA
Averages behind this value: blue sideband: 9.04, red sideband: 8.78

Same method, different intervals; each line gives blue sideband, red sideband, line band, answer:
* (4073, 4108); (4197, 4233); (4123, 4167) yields 1.0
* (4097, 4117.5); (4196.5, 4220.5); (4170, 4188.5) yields 1.4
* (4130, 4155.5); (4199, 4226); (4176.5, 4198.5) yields 1.0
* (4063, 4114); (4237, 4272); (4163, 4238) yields 4.3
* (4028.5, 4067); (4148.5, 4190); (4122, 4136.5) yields -1.4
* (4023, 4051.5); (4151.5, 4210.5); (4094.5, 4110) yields -3.0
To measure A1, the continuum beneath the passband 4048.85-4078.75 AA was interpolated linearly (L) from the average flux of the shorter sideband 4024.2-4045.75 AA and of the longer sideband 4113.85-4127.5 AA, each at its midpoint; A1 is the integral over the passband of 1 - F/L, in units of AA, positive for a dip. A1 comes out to 0.6 AA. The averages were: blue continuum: 9.05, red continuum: 9.37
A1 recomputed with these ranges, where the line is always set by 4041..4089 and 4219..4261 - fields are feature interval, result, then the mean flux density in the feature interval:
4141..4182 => 1.0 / 8.32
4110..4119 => -1.0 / 9.84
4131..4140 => -0.4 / 9.14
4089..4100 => -1.3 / 10.1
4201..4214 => 0.6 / 7.87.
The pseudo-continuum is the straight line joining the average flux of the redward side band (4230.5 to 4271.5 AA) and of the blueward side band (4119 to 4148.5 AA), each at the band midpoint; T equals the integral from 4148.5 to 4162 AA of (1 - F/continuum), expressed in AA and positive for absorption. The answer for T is 0.7 AA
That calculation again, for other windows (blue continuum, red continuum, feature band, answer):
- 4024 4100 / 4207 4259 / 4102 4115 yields -1.93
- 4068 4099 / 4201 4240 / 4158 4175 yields 0.73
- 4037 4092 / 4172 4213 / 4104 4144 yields -4.02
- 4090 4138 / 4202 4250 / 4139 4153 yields 0.70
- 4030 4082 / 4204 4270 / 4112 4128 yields -1.39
